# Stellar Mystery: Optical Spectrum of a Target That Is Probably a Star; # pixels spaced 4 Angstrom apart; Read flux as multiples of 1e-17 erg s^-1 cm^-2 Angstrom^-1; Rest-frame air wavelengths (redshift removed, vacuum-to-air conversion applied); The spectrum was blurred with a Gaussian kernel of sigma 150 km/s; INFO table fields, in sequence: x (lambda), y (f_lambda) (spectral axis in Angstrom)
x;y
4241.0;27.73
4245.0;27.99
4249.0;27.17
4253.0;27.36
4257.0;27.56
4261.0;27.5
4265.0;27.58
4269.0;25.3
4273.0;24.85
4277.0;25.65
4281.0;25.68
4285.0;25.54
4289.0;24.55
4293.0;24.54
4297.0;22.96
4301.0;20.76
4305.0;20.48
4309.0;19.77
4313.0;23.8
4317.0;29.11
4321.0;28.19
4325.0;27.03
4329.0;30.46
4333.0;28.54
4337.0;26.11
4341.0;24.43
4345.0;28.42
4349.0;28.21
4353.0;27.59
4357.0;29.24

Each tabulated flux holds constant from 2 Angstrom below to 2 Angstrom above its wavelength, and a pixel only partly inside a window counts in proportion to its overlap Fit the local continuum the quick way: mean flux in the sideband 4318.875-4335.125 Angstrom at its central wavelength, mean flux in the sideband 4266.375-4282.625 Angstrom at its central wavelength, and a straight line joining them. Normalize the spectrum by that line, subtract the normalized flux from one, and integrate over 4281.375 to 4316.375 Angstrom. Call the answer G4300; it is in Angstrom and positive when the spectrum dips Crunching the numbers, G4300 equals 4.78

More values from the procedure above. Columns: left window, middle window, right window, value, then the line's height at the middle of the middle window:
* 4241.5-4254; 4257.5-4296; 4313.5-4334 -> 3.0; 27.8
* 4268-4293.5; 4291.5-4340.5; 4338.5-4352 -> 2.0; 26.2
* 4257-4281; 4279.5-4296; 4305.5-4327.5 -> 0.6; 25.9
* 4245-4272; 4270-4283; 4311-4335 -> 0.9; 27.3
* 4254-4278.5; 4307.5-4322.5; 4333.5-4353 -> 0.8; 26.8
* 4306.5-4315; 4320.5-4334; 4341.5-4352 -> -2.3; 24.5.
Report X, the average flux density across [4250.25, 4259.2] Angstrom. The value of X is 27.4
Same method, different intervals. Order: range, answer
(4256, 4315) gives 24.4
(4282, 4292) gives 25.1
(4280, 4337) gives 25.1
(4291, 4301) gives 23.2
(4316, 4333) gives 28.7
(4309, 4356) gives 27.2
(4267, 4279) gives 25.3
